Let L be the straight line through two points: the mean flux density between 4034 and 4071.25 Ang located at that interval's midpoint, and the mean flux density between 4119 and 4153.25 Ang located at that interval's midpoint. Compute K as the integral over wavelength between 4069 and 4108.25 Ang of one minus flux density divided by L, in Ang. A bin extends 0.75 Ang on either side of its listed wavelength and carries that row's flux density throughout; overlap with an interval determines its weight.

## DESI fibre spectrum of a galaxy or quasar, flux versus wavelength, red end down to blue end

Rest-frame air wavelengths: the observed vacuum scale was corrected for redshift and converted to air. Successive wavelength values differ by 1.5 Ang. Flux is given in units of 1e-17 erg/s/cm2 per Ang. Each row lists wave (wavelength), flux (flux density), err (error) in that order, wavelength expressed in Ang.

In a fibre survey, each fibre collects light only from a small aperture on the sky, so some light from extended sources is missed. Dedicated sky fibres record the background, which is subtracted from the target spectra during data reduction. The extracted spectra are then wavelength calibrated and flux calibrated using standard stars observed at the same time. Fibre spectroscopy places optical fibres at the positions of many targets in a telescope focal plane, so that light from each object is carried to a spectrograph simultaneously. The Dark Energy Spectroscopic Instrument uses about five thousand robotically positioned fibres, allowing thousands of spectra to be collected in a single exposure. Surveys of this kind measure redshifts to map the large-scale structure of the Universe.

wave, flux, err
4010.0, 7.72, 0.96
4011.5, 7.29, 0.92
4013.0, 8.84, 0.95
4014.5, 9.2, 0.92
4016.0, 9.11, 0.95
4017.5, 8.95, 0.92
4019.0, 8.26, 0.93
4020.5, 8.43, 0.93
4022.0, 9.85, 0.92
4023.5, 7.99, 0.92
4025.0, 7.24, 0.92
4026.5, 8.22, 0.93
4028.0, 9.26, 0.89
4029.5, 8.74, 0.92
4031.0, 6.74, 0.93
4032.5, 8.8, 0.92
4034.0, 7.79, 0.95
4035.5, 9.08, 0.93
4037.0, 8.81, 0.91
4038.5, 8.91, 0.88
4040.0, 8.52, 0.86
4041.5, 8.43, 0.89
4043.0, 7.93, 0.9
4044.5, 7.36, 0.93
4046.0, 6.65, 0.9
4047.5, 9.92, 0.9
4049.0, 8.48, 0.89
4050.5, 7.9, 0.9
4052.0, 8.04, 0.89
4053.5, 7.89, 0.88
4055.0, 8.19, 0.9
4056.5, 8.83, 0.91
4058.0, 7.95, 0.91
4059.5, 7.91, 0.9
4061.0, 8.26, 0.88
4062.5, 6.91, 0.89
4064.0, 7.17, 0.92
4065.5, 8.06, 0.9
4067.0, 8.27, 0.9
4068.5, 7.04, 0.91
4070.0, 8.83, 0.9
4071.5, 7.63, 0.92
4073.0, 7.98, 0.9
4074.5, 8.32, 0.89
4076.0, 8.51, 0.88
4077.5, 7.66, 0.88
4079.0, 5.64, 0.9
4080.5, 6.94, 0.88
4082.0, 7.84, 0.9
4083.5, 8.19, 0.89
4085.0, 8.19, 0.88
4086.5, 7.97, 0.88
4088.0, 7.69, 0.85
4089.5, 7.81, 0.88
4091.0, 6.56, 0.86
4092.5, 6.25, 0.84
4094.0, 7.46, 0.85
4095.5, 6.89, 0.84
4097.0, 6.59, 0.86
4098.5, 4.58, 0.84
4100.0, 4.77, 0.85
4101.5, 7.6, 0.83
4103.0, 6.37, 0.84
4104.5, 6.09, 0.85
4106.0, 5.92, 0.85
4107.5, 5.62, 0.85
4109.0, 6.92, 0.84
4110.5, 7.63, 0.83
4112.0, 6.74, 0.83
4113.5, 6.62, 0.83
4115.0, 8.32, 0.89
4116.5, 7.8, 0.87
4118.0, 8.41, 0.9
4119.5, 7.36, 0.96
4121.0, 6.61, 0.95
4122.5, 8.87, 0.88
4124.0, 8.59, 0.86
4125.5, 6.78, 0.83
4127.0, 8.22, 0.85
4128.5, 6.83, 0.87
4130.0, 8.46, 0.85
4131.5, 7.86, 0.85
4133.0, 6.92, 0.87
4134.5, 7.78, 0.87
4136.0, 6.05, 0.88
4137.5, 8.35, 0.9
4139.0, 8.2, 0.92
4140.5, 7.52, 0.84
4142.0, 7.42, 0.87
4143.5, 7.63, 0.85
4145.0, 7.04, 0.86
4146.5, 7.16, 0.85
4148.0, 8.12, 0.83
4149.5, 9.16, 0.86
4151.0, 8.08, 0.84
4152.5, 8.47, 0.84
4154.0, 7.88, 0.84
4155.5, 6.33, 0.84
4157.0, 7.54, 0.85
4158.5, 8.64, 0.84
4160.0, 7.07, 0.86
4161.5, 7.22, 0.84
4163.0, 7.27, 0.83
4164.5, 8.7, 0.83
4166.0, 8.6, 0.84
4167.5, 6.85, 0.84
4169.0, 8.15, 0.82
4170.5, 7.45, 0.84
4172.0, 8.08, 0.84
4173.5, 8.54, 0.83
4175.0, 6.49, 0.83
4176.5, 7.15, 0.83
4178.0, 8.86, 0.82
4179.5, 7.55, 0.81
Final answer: 4.36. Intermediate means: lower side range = 8.13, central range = 7.07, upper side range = 7.72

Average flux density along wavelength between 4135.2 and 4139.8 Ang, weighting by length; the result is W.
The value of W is 7.54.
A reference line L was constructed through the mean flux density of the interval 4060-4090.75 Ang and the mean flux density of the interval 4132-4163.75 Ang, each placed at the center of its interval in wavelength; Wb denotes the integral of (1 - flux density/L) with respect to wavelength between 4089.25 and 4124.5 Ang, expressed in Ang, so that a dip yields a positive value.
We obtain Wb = 3.53 Ang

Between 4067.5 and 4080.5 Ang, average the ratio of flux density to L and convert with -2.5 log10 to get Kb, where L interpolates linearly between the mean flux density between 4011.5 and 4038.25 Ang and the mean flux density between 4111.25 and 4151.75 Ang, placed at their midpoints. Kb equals 0.06 mag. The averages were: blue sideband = 8.52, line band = 7.67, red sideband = 7.66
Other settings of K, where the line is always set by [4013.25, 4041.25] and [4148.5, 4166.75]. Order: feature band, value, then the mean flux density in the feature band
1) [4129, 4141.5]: 0.6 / 7.62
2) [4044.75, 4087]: 2.4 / 7.89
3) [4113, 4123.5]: 0.5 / 7.76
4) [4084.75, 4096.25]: 1.3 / 7.32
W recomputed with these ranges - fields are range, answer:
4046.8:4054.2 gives 8.44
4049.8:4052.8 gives 7.97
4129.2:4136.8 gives 7.42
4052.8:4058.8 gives 8.22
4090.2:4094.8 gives 6.77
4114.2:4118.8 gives 8.15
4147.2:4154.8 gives 8.32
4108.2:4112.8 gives 7.08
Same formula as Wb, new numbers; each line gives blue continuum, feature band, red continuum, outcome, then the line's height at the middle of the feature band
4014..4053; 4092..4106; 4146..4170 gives 3.2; 8.1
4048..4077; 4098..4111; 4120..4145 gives 2.7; 7.78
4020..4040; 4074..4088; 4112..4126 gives 0.6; 8.01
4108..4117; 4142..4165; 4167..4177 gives -0.8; 7.47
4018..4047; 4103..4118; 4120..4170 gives 1.9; 7.88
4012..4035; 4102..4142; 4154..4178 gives 2.9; 7.91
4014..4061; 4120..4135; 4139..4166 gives 0.4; 7.89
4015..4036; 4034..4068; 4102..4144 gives 0.1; 8.17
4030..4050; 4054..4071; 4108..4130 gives 0.3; 8.06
